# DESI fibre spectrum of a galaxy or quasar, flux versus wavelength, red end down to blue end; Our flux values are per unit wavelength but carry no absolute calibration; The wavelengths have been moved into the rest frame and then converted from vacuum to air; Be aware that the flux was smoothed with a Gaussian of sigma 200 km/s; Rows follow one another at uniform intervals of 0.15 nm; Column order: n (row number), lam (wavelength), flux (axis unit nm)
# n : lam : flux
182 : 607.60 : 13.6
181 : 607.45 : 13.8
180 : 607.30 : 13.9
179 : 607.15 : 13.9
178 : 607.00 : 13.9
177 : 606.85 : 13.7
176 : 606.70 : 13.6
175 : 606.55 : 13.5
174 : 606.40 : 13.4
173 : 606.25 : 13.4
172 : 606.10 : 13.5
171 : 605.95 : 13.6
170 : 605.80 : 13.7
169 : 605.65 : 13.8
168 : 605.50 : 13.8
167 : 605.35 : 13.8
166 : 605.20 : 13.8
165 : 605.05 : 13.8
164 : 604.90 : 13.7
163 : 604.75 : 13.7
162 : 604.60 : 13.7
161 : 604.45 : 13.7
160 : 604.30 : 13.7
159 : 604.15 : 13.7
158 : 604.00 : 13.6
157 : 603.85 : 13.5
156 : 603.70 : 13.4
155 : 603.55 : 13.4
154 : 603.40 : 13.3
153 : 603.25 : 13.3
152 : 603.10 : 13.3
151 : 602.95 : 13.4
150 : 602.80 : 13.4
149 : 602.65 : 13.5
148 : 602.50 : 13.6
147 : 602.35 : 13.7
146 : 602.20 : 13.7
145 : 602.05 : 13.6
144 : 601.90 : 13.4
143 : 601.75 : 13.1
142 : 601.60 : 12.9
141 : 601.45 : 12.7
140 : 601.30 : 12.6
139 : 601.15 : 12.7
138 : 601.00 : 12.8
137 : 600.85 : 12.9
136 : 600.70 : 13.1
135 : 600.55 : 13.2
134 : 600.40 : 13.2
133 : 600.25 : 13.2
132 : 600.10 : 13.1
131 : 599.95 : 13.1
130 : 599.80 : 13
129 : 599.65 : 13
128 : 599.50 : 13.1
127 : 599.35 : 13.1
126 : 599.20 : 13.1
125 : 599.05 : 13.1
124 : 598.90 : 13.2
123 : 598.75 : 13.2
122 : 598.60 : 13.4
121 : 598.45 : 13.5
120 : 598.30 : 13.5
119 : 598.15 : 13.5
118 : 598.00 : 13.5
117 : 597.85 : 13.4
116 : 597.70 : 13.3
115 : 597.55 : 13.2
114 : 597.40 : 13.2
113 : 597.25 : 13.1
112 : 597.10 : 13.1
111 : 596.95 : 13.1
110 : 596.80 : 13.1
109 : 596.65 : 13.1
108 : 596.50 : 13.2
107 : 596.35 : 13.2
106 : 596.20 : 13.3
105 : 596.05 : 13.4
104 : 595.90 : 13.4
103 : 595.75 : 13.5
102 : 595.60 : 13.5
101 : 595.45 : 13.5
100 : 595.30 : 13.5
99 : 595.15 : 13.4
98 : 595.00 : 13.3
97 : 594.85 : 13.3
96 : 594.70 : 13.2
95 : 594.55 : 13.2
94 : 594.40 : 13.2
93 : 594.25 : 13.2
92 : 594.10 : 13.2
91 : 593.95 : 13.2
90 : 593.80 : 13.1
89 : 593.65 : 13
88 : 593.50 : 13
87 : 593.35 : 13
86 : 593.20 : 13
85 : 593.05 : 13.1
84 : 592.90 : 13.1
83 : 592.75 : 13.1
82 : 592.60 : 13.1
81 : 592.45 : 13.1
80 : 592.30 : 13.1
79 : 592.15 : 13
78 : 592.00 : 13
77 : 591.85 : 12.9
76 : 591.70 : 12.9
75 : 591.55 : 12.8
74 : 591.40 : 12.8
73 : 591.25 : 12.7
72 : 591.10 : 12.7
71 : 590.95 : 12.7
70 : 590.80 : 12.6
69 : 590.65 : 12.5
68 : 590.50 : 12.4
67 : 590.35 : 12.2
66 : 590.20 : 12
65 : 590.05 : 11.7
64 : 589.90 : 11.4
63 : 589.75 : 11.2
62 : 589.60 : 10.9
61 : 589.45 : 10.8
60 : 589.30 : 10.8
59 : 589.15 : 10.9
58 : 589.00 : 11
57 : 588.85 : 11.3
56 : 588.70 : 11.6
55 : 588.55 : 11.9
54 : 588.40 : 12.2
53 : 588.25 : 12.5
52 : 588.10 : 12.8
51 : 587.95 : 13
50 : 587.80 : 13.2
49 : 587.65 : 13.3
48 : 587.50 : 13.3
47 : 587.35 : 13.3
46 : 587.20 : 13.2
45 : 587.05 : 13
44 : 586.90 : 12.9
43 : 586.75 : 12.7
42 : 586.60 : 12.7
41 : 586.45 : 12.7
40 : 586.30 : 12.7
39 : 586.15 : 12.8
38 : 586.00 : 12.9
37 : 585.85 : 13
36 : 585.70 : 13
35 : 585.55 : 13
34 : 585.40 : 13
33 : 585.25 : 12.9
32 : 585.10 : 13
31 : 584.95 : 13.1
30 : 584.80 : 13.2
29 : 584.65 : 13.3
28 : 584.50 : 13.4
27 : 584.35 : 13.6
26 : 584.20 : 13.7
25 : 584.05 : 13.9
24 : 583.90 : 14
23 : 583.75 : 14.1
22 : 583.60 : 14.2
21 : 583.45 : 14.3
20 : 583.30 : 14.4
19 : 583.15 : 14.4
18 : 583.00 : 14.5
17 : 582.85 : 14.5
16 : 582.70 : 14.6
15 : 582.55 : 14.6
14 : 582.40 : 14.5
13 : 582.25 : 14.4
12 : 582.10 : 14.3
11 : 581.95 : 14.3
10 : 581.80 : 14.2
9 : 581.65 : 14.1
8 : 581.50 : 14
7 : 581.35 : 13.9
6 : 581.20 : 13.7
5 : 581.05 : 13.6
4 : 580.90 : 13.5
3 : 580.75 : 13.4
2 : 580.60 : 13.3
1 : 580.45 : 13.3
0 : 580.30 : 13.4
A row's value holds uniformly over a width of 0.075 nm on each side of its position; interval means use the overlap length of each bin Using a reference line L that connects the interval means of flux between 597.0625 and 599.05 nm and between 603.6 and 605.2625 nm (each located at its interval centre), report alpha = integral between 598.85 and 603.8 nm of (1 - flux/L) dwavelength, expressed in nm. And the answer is 0.11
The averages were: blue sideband 13.3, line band 13.2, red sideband 13.7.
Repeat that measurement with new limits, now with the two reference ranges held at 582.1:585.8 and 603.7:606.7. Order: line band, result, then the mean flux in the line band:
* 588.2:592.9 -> 0.53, 12.2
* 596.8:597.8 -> 0.04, 13.2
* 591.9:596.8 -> 0.19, 13.2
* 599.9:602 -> 0.10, 13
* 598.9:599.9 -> 0.04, 13.1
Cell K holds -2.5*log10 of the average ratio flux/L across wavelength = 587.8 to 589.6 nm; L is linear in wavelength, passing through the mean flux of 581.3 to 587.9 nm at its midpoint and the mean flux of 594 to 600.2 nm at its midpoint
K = 0.15 mag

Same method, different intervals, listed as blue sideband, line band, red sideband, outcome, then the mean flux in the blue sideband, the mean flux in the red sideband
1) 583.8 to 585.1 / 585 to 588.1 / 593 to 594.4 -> 0.04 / 13.5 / 13.1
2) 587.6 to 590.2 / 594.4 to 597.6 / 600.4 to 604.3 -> -0.06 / 11.8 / 13.3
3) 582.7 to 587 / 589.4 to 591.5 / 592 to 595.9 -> 0.10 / 13.4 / 13.2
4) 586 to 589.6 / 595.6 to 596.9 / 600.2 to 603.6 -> -0.03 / 12.4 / 13.2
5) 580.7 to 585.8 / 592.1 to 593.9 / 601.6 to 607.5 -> 0.05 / 13.8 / 13.6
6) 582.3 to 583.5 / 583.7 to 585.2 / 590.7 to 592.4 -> 0.05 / 14.5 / 12.8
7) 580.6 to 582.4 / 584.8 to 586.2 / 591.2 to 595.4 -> 0.05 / 13.9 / 13.1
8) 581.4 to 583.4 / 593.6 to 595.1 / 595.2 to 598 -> 0.02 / 14.4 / 13.3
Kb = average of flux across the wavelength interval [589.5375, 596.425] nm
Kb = 12.9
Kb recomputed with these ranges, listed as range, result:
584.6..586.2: 13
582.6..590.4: 12.9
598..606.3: 13.4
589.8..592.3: 12.5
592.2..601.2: 13.2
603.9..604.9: 13.7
